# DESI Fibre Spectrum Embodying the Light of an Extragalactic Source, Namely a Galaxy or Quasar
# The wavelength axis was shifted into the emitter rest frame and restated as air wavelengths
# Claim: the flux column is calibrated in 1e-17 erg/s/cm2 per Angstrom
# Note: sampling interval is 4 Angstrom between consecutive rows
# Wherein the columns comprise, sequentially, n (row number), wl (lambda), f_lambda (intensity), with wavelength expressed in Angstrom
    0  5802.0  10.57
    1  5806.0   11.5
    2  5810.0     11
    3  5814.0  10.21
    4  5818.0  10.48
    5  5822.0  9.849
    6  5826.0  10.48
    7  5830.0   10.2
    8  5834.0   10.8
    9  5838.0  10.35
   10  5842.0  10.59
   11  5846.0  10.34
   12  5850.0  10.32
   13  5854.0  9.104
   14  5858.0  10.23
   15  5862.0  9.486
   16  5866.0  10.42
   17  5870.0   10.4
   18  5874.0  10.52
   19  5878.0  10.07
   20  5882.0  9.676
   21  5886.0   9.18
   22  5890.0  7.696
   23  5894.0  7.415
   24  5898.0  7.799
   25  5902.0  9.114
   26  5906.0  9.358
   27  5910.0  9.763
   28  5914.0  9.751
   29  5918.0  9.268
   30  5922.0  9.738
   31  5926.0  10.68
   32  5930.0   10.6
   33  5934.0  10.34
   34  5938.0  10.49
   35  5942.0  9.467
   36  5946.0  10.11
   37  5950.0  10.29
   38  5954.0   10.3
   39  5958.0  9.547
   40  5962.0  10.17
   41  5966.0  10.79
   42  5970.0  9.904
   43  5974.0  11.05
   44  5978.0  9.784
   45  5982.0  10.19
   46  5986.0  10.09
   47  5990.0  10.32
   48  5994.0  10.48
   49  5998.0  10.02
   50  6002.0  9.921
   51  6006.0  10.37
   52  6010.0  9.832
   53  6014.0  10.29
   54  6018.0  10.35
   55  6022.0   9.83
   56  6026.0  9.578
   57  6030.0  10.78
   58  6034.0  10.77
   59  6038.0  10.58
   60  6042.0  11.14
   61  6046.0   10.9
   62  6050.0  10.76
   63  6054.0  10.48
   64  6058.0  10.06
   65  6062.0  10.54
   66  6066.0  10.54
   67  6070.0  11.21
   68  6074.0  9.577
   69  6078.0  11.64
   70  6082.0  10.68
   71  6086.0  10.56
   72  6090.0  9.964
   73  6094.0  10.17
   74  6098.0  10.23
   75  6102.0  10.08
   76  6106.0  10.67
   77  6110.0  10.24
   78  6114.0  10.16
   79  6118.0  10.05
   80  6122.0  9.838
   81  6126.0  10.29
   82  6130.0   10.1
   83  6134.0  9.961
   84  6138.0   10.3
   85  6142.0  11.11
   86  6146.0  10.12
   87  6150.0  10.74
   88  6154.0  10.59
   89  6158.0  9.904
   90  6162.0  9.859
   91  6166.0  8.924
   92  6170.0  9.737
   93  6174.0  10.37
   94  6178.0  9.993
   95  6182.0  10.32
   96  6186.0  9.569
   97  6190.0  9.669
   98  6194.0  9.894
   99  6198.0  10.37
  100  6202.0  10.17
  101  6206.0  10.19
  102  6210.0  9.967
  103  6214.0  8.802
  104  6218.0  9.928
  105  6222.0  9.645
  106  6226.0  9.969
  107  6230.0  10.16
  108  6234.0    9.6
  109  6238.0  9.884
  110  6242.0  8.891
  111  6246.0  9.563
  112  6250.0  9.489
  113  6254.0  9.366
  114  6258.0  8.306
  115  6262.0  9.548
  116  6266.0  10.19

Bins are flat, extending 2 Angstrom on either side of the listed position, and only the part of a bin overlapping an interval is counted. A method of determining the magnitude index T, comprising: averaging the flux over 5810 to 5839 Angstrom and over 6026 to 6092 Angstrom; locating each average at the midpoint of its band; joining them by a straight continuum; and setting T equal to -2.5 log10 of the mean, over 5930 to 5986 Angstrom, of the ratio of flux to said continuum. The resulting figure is 0.033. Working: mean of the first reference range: 10.4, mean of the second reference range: 10.6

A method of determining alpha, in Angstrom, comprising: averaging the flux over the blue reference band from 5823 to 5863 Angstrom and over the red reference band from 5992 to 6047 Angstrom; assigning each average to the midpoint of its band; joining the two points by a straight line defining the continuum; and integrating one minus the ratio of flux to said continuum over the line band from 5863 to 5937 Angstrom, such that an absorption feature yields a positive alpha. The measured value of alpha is 5.0 Angstrom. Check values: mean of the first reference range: 10.2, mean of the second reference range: 10.3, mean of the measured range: 9.56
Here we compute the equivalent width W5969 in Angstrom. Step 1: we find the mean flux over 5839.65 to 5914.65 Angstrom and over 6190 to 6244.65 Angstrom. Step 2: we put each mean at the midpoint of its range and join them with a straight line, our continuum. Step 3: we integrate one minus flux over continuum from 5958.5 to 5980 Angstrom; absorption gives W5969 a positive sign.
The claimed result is -1.5 Angstrom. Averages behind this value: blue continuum 9.54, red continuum 9.8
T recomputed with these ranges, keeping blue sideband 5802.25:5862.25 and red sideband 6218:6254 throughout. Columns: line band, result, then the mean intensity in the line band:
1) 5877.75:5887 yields 0.07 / 9.61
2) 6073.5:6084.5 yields -0.09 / 10.8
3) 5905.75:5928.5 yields 0.04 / 9.81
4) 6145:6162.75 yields -0.05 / 10.3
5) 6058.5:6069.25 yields -0.06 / 10.6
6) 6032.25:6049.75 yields -0.09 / 10.8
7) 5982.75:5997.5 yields -0.02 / 10.3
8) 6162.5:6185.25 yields -0.01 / 9.85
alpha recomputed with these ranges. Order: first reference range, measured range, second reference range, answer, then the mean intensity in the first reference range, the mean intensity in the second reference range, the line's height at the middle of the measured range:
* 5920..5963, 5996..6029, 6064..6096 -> 1.0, 10.2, 10.5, 10.4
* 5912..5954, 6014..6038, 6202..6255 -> -0.8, 10.1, 9.68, 9.96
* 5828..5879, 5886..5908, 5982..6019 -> 4.0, 10.2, 10.2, 10.2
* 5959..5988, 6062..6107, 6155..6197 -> -2.0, 10.3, 9.86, 10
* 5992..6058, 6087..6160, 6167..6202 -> -1.0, 10.4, 9.97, 10.1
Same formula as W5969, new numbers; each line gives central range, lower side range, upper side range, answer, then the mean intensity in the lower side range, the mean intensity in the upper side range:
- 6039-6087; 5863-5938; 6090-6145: -2.9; 9.57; 10.2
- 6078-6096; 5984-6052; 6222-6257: -0.7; 10.4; 9.58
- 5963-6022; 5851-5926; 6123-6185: -3.1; 9.44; 10.1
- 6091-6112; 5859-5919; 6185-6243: -1.4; 9.34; 9.8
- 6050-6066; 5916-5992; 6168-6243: -0.6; 10.2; 9.86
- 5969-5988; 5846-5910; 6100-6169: -1.0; 9.43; 10.2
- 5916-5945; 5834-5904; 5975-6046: -0.5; 9.61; 10.3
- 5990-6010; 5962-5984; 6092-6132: 0.2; 10.3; 10.2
